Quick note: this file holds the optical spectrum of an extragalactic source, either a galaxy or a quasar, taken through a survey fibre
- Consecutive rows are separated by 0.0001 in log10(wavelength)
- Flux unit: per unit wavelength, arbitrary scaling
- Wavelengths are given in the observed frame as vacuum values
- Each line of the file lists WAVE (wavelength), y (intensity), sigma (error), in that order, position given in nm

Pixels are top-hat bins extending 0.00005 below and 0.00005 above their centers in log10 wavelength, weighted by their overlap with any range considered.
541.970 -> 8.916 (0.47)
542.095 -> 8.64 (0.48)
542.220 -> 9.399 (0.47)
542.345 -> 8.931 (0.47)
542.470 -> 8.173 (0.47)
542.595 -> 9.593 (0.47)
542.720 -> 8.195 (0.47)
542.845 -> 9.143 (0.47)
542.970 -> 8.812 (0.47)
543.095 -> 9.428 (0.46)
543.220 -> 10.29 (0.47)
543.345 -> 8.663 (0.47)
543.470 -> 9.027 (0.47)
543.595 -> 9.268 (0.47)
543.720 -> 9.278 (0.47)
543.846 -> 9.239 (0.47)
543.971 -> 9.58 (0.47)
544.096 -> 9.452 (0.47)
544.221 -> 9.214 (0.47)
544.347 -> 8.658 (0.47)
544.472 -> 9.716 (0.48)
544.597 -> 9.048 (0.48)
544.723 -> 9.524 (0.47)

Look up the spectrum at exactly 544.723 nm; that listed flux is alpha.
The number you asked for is 9.524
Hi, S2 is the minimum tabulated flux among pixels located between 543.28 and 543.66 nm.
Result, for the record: 8.663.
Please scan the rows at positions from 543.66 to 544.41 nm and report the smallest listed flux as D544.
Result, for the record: 8.658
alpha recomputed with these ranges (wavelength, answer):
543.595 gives 9.268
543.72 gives 9.278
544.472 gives 9.716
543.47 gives 9.027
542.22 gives 9.399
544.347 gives 8.658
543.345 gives 8.663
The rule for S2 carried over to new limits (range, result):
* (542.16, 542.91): 8.173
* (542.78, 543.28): 8.812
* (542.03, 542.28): 8.64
